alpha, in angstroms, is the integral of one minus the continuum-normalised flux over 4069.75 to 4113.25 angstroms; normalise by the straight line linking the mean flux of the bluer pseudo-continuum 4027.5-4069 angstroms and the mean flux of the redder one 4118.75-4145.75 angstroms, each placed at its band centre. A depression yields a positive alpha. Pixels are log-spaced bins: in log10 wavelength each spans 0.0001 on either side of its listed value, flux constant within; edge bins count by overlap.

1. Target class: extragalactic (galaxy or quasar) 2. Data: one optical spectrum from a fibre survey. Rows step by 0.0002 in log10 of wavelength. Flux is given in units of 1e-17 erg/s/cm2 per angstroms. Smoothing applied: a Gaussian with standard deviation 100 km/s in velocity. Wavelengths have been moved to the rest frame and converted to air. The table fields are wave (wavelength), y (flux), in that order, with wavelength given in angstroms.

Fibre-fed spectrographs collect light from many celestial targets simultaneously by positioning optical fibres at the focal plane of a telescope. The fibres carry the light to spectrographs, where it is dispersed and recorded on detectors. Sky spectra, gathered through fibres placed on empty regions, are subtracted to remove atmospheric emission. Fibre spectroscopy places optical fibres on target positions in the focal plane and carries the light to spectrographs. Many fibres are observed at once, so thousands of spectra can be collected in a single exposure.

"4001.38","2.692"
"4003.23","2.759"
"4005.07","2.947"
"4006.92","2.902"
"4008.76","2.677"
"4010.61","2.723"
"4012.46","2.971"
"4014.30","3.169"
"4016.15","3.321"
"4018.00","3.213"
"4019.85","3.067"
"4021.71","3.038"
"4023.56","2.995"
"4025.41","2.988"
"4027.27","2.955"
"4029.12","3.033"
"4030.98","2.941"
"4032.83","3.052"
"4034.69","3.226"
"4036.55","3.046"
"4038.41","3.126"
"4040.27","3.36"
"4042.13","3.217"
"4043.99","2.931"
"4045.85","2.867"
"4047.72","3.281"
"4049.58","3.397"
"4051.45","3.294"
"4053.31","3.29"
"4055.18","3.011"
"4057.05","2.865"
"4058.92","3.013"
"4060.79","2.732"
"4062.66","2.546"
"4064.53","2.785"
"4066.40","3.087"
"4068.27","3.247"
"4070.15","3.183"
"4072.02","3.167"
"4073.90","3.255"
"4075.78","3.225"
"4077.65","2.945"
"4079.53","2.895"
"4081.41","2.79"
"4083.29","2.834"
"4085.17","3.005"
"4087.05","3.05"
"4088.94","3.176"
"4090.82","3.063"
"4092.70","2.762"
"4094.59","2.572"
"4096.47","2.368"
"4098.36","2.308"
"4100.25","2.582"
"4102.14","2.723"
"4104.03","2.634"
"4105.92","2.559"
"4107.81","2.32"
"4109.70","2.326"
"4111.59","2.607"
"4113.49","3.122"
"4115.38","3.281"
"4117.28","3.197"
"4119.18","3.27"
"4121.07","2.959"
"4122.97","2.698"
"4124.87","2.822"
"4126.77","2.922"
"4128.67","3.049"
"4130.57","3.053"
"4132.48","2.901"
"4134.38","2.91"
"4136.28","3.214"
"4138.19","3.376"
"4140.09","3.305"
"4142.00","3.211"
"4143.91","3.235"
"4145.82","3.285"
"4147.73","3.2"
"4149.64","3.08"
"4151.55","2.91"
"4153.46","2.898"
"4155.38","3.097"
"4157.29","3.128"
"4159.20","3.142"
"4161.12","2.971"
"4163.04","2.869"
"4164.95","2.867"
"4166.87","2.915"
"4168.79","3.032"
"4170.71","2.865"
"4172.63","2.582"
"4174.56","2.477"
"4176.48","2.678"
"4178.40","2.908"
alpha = 3.79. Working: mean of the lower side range 3.06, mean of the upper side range 3.07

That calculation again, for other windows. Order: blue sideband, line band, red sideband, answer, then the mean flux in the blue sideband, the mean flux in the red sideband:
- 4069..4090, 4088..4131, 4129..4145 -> 4.2 angstroms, 3.05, 3.15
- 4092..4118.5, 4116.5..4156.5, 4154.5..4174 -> -3.7 angstroms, 2.67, 2.94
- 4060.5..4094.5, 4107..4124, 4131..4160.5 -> 1.1 angstroms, 2.98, 3.12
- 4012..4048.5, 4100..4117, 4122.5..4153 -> 2.1 angstroms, 3.09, 3.08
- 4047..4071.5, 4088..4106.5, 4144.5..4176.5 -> 2.1 angstroms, 3.06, 2.95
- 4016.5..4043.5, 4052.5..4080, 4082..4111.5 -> -1.4 angstroms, 3.09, 2.68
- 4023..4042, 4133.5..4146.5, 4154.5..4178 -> -1.3 angstroms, 3.08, 2.89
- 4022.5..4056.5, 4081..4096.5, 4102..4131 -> 0.3 angstroms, 3.11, 2.85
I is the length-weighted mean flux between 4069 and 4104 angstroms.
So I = 2.88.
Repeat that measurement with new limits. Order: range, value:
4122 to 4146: 3.07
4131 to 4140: 3.12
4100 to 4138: 2.87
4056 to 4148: 2.93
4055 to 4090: 2.99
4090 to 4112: 2.57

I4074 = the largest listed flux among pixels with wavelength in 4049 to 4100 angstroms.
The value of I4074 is 3.397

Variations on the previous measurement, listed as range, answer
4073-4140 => 3.376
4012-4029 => 3.321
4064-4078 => 3.255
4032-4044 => 3.36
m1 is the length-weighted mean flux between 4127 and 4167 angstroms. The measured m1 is 3.08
